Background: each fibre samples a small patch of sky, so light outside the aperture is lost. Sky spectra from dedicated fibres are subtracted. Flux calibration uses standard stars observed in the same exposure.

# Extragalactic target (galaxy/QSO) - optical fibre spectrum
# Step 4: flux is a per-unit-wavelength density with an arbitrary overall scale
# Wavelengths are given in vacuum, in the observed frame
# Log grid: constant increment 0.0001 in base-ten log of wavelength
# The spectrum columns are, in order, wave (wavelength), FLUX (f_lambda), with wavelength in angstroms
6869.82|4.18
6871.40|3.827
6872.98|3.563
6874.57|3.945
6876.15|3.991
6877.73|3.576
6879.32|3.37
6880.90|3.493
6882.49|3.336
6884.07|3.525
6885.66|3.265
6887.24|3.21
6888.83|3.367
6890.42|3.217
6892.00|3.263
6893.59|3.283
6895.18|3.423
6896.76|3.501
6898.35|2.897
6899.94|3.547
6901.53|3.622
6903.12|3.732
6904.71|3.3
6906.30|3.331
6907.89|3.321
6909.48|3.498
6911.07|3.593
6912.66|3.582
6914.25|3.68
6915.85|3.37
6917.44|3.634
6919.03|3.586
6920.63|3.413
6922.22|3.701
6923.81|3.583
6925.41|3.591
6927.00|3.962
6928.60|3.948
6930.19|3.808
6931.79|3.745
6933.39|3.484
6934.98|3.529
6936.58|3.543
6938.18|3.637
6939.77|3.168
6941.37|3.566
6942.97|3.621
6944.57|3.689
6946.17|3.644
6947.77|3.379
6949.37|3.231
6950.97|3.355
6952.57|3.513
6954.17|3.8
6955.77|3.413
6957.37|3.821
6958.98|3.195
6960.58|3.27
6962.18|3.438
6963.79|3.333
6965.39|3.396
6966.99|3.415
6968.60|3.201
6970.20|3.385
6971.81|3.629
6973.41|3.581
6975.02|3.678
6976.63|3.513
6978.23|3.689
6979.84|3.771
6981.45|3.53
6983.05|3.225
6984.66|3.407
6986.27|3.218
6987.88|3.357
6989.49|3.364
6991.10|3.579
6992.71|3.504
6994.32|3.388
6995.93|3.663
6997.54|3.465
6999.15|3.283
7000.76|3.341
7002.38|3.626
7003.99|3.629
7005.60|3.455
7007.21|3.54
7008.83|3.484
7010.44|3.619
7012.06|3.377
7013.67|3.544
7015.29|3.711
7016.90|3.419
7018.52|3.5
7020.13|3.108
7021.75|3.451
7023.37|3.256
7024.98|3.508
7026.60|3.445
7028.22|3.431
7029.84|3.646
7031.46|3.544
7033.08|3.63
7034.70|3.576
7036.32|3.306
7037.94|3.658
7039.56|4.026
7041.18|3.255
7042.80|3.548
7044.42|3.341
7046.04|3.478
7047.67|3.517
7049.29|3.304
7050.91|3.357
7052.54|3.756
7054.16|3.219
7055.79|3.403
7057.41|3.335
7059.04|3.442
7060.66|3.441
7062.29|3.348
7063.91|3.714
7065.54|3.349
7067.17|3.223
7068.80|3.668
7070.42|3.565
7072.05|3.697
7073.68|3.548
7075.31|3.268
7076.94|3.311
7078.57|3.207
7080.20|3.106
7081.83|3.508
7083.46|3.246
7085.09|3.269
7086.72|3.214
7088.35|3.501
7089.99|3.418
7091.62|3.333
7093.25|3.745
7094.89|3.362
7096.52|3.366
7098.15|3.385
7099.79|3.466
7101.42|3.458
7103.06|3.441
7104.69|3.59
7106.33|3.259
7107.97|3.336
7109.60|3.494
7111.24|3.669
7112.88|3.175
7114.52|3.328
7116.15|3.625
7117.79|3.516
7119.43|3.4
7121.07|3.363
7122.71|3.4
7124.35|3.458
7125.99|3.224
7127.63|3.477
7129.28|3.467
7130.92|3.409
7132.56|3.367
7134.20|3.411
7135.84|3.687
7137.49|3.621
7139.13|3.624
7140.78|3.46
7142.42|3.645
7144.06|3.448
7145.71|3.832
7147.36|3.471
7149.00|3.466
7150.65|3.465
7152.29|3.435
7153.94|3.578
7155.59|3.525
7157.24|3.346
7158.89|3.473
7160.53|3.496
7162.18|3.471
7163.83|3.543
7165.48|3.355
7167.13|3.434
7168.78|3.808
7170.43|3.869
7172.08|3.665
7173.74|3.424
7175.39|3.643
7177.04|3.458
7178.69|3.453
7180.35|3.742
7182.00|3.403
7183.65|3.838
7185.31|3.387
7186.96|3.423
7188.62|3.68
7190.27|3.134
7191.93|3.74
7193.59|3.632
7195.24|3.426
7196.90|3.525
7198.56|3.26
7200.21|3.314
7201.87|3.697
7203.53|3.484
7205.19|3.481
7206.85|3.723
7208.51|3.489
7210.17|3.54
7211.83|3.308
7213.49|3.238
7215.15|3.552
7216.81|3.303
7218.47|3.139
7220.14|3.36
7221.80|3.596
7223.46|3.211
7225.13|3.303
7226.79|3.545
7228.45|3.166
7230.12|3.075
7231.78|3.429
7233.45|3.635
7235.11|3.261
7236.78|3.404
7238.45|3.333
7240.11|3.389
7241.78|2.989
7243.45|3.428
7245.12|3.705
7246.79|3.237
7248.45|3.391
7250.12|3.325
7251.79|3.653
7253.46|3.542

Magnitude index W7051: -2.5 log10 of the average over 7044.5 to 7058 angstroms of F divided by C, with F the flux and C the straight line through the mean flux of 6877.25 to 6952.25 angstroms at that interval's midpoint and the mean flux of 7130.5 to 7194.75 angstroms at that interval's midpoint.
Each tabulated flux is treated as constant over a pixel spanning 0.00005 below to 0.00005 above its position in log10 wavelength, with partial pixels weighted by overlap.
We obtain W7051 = 0.03 mag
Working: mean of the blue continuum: 3.49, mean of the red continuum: 3.54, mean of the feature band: 3.42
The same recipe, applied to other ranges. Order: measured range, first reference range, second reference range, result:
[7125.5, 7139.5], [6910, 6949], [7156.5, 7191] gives 0.02 mag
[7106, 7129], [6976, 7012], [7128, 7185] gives 0.03 mag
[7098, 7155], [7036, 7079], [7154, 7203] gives 0.01 mag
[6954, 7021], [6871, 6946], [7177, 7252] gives 0.01 mag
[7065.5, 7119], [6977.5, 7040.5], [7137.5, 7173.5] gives 0.03 mag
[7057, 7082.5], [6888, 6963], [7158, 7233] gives 0.02 mag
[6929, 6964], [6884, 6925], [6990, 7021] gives -0.02 mag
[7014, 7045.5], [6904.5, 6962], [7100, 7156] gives 0.00 mag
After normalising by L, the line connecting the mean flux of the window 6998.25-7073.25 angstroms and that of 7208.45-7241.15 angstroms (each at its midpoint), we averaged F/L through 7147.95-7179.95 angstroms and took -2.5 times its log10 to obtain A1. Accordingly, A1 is -0.04 mag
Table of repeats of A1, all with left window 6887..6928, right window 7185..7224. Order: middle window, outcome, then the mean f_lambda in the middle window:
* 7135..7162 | -0.03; 3.53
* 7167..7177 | -0.06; 3.64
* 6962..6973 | 0.02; 3.4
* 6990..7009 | -0.01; 3.49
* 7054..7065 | 0.01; 3.42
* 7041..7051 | 0.02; 3.41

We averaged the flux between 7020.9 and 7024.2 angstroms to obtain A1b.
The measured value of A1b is 3.35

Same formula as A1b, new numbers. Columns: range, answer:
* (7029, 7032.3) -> 3.59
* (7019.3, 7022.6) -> 3.28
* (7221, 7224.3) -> 3.4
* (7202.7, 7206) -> 3.48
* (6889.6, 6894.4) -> 3.25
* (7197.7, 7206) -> 3.45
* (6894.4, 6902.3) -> 3.4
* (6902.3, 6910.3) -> 3.44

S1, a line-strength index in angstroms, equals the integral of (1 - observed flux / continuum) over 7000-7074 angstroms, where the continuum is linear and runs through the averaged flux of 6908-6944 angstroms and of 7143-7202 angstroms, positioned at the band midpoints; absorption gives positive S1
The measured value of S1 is 1.62 angstroms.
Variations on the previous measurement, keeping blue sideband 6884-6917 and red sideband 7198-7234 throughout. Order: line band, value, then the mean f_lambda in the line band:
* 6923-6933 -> -1.04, 3.76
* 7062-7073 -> -0.37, 3.52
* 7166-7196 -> -1.42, 3.56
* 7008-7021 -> -0.25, 3.47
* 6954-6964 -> -0.14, 3.45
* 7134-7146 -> -0.66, 3.59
